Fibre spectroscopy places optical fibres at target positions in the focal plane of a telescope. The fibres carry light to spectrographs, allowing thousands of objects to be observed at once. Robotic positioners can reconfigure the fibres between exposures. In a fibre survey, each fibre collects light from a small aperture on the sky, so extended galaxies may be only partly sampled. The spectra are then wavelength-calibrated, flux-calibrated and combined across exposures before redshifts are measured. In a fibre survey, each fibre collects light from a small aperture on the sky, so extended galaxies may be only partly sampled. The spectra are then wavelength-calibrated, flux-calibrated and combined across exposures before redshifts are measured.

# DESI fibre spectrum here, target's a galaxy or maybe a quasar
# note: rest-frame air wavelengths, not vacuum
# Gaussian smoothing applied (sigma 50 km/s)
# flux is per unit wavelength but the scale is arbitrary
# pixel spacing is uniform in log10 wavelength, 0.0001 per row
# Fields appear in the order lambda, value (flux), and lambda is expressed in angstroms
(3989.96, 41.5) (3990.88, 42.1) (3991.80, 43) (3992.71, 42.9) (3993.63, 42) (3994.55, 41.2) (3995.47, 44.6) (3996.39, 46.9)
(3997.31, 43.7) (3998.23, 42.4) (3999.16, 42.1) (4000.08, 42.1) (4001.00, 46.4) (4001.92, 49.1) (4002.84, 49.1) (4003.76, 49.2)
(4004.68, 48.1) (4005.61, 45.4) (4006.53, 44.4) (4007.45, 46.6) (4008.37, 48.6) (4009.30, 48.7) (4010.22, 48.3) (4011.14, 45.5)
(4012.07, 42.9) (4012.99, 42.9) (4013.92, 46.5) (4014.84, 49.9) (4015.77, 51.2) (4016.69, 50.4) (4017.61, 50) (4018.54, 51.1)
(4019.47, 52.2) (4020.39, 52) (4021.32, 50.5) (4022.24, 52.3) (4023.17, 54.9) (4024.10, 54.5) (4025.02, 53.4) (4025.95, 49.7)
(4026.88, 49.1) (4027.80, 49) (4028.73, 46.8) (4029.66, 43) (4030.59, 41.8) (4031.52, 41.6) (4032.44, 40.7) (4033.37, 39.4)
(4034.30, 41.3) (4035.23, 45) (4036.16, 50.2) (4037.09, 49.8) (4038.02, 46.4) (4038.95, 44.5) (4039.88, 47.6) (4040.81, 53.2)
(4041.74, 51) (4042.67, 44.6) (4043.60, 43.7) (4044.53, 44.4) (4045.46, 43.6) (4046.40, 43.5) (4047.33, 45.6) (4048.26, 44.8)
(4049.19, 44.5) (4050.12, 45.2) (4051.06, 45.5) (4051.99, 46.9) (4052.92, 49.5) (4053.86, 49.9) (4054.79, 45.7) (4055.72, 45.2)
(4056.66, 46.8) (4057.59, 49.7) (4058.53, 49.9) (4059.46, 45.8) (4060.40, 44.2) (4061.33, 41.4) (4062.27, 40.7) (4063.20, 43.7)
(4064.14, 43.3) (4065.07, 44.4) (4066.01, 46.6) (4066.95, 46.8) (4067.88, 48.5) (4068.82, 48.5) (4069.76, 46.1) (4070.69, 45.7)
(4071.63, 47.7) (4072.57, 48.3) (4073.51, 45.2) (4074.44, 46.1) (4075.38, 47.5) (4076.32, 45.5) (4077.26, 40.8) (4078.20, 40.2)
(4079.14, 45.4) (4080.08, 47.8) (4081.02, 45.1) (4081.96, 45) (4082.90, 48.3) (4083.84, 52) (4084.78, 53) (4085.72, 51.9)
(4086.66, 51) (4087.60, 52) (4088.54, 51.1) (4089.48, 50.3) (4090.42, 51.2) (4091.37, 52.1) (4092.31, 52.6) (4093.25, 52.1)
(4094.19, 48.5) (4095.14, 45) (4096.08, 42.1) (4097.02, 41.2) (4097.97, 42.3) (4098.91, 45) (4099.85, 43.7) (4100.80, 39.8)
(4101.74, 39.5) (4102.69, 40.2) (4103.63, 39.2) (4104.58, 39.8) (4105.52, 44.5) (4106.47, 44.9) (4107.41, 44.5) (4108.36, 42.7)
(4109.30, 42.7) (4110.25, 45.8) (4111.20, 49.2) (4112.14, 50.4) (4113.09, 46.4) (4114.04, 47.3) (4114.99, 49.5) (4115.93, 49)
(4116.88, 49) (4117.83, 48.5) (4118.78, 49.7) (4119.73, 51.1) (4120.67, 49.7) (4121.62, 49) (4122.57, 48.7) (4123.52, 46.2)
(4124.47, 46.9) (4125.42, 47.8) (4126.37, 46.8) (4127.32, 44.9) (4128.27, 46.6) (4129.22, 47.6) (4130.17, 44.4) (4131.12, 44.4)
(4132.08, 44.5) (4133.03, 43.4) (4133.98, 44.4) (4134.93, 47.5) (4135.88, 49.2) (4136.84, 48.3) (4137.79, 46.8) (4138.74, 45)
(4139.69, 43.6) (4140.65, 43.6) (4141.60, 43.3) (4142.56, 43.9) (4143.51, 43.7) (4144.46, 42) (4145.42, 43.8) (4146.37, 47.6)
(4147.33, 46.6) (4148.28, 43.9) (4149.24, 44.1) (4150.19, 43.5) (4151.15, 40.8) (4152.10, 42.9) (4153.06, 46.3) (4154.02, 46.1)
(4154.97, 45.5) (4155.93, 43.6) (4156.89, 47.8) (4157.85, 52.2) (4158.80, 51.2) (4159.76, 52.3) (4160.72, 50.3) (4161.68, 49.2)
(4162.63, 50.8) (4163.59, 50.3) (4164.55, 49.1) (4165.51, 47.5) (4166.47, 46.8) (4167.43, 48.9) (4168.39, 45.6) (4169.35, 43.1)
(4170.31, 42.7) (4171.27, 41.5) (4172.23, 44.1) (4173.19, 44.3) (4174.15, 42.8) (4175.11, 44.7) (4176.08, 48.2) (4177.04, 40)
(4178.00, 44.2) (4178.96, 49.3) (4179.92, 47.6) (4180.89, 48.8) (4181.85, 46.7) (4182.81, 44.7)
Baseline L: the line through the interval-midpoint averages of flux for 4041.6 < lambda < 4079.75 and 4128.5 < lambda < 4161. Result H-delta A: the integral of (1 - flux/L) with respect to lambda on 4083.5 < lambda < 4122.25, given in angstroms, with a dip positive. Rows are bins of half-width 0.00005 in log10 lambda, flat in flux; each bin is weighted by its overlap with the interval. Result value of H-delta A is -1.2 angstroms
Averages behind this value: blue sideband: 45.6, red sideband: 45.7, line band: 47.1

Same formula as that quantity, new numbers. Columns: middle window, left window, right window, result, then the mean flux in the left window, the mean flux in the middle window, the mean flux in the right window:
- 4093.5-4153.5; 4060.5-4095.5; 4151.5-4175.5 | 2.2 angstroms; 47.3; 45.3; 46.8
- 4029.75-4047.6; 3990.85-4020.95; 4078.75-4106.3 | 0.5 angstroms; 46.5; 45.1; 46.6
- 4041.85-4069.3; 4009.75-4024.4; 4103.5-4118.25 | 1.4 angstroms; 49.6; 45.7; 46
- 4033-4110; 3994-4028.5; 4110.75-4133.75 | 2.8 angstroms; 47.9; 46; 47.5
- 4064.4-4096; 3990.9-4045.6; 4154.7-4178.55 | -0.7 angstroms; 46.8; 47.9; 46.7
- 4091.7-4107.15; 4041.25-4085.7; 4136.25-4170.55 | 0.8 angstroms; 46.1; 43.9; 46.2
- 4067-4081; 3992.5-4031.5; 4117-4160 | 0.3 angstroms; 47.4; 46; 46.2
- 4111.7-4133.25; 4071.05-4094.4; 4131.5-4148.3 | -0.7 angstroms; 48.4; 47.5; 45.1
